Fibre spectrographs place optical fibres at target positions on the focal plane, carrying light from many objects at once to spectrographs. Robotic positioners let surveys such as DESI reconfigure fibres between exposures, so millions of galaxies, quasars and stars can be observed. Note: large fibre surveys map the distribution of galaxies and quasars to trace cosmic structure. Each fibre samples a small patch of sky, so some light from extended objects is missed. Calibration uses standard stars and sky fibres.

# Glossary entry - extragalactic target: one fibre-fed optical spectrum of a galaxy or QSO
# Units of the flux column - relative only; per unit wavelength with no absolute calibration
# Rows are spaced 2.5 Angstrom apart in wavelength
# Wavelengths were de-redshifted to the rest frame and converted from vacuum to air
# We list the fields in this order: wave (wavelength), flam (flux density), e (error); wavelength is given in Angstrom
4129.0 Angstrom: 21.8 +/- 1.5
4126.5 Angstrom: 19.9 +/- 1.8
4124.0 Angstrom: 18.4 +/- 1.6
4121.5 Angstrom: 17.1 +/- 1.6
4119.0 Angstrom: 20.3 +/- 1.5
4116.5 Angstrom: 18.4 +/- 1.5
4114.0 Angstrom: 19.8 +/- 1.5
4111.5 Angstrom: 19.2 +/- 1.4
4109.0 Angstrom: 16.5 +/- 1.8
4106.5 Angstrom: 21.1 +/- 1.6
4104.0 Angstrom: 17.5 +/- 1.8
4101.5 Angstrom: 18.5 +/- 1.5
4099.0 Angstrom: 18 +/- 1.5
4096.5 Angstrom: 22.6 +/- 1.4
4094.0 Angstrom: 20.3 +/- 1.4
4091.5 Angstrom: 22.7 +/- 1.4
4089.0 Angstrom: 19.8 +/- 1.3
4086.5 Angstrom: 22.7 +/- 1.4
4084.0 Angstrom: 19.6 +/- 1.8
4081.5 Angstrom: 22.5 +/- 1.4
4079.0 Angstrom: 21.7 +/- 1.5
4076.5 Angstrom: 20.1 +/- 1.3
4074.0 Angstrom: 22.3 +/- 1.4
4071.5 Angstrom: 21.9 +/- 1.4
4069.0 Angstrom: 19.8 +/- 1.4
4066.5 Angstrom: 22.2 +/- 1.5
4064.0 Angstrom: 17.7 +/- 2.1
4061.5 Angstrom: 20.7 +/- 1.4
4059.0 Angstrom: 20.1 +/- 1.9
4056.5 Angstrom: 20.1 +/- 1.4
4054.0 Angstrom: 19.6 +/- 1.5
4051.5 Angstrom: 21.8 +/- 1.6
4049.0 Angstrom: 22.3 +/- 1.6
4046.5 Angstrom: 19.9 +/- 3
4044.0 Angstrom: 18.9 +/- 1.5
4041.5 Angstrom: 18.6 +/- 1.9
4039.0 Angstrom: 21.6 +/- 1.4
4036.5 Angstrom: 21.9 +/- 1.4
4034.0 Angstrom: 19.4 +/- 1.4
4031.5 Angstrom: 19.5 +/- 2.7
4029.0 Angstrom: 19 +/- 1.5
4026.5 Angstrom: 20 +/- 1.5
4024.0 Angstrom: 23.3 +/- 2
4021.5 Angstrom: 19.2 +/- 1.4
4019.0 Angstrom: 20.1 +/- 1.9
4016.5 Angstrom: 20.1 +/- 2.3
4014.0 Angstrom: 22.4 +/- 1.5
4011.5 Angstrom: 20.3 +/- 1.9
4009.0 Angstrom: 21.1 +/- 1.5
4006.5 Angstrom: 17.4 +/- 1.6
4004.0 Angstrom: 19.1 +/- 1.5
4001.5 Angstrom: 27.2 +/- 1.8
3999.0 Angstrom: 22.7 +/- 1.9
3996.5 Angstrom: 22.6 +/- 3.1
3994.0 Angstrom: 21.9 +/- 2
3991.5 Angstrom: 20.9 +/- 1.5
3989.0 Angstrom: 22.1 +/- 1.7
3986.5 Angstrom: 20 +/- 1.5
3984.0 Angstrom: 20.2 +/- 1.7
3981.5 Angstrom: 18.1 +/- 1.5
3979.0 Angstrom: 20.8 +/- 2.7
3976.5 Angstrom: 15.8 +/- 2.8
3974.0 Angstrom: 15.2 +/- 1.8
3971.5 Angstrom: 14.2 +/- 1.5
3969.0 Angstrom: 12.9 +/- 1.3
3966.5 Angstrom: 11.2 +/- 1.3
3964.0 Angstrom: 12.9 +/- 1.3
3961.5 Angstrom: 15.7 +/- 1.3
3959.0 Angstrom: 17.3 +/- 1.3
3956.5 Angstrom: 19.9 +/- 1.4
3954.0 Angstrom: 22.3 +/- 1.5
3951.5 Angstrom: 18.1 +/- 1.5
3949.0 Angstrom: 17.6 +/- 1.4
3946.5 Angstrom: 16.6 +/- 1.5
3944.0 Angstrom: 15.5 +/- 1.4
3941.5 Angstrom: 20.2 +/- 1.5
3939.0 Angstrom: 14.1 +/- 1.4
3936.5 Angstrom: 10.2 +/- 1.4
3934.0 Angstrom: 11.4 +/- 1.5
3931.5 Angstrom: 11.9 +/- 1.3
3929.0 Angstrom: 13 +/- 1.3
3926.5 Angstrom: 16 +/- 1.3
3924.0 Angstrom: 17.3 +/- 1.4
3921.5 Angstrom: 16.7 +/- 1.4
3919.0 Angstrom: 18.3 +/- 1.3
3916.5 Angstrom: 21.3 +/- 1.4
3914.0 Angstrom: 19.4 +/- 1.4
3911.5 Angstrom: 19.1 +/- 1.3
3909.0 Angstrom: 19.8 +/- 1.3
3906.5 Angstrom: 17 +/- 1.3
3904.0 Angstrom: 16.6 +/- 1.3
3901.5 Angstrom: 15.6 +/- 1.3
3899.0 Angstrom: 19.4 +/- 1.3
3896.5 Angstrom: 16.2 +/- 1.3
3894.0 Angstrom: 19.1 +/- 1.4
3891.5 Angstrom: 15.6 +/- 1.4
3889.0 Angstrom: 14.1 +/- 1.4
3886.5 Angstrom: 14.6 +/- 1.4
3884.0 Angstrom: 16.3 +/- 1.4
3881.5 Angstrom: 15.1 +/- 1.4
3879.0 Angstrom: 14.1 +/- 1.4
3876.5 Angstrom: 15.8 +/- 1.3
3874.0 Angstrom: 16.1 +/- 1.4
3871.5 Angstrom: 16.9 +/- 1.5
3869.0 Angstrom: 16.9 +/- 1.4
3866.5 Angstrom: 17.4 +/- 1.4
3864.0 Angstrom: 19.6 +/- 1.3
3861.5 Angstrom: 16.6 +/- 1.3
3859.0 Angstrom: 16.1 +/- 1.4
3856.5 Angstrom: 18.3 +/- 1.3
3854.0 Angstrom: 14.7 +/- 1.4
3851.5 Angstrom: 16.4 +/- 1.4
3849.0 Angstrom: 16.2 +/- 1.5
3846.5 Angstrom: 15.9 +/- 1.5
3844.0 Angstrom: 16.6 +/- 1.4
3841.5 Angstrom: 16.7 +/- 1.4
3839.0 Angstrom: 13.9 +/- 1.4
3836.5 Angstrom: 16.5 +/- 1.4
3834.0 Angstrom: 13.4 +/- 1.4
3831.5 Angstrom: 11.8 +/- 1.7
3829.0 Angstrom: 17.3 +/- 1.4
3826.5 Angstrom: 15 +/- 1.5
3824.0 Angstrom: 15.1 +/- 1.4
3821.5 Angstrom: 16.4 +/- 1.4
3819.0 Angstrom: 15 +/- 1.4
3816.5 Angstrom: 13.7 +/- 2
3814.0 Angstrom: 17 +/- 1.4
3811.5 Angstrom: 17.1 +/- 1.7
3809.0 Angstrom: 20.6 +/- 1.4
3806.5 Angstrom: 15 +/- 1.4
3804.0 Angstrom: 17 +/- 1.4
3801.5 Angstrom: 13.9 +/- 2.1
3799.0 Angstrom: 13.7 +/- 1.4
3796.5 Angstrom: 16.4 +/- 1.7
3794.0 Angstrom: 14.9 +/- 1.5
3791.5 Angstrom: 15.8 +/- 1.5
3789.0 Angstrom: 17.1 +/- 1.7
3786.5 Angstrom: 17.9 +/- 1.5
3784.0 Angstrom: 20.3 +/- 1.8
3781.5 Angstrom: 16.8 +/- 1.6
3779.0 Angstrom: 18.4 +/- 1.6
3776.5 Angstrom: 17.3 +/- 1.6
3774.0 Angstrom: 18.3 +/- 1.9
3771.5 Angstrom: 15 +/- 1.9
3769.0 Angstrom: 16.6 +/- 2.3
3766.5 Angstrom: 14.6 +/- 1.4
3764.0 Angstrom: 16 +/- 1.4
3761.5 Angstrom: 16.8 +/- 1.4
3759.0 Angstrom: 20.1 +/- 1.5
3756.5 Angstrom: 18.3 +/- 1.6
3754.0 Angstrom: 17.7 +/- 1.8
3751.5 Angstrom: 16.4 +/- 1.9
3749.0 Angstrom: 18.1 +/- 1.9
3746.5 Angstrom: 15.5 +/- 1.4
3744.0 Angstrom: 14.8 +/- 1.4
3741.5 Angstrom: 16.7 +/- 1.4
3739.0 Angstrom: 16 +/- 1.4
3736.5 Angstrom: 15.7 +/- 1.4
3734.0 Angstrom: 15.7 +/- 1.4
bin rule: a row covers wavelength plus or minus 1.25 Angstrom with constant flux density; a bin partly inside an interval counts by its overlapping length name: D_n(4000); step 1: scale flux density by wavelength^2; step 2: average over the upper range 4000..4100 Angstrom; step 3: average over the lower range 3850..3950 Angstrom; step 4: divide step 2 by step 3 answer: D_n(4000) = 1.4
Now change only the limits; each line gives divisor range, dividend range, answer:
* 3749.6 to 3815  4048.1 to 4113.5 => 1.41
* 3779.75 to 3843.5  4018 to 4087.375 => 1.46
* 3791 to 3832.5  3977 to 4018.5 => 1.47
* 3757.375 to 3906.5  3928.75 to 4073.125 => 1.26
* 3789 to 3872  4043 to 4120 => 1.44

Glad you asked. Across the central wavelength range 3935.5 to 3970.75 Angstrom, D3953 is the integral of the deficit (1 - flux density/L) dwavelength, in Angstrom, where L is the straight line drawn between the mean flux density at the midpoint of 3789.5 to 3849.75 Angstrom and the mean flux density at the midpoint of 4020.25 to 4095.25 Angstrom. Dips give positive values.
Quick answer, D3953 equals 4.55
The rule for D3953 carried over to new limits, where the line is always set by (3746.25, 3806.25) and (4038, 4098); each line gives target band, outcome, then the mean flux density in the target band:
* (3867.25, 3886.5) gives 2.5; 15.8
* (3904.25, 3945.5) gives 5.4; 16.3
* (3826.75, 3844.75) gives 2.5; 15.1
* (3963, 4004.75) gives 2.0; 18.7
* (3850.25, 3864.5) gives 0.9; 16.8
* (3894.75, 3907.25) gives 1.0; 17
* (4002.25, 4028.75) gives -0.4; 20.4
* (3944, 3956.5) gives 0.5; 18.5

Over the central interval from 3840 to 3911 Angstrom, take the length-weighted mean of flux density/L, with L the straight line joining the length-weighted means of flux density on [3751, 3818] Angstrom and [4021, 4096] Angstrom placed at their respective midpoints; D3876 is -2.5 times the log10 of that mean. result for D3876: 0.09 mag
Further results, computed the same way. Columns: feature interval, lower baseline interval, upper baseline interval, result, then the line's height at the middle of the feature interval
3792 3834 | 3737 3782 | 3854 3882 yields 0.078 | 16.7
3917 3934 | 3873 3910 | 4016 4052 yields 0.119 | 17.3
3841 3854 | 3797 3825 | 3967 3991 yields 0.005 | 16.3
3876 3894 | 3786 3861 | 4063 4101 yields 0.115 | 17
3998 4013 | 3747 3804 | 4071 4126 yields -0.118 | 19.1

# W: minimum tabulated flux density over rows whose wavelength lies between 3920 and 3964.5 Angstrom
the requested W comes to 10.2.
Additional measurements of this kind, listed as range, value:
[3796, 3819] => 13.7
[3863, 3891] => 14.1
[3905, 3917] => 17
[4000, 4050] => 17.4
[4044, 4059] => 18.9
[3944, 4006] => 11.2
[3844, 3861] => 14.7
